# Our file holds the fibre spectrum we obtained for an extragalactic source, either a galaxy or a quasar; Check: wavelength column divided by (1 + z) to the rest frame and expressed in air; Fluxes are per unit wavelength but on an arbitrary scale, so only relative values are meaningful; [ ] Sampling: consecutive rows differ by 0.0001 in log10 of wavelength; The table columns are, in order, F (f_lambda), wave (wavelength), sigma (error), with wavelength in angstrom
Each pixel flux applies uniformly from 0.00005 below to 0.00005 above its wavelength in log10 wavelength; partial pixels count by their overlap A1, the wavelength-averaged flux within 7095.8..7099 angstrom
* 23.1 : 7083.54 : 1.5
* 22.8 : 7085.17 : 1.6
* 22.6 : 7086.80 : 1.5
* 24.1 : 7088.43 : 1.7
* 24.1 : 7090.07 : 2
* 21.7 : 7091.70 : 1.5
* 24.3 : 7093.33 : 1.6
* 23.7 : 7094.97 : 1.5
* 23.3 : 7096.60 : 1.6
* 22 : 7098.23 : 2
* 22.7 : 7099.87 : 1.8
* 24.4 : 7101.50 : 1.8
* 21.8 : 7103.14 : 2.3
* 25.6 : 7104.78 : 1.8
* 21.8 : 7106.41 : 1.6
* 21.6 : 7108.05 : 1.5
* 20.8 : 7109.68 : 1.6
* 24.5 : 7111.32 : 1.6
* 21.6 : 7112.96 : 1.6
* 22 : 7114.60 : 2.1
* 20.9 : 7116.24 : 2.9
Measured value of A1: 22.7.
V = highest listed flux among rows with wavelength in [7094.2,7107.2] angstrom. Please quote 25.6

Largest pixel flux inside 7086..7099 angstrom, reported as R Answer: 24.3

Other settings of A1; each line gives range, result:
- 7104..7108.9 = 23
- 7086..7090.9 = 23.6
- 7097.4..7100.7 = 22.4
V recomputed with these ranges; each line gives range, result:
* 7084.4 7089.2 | 24.1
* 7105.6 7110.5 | 21.8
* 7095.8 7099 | 23.3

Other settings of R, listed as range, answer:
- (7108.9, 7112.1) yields 24.5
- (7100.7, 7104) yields 24.4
